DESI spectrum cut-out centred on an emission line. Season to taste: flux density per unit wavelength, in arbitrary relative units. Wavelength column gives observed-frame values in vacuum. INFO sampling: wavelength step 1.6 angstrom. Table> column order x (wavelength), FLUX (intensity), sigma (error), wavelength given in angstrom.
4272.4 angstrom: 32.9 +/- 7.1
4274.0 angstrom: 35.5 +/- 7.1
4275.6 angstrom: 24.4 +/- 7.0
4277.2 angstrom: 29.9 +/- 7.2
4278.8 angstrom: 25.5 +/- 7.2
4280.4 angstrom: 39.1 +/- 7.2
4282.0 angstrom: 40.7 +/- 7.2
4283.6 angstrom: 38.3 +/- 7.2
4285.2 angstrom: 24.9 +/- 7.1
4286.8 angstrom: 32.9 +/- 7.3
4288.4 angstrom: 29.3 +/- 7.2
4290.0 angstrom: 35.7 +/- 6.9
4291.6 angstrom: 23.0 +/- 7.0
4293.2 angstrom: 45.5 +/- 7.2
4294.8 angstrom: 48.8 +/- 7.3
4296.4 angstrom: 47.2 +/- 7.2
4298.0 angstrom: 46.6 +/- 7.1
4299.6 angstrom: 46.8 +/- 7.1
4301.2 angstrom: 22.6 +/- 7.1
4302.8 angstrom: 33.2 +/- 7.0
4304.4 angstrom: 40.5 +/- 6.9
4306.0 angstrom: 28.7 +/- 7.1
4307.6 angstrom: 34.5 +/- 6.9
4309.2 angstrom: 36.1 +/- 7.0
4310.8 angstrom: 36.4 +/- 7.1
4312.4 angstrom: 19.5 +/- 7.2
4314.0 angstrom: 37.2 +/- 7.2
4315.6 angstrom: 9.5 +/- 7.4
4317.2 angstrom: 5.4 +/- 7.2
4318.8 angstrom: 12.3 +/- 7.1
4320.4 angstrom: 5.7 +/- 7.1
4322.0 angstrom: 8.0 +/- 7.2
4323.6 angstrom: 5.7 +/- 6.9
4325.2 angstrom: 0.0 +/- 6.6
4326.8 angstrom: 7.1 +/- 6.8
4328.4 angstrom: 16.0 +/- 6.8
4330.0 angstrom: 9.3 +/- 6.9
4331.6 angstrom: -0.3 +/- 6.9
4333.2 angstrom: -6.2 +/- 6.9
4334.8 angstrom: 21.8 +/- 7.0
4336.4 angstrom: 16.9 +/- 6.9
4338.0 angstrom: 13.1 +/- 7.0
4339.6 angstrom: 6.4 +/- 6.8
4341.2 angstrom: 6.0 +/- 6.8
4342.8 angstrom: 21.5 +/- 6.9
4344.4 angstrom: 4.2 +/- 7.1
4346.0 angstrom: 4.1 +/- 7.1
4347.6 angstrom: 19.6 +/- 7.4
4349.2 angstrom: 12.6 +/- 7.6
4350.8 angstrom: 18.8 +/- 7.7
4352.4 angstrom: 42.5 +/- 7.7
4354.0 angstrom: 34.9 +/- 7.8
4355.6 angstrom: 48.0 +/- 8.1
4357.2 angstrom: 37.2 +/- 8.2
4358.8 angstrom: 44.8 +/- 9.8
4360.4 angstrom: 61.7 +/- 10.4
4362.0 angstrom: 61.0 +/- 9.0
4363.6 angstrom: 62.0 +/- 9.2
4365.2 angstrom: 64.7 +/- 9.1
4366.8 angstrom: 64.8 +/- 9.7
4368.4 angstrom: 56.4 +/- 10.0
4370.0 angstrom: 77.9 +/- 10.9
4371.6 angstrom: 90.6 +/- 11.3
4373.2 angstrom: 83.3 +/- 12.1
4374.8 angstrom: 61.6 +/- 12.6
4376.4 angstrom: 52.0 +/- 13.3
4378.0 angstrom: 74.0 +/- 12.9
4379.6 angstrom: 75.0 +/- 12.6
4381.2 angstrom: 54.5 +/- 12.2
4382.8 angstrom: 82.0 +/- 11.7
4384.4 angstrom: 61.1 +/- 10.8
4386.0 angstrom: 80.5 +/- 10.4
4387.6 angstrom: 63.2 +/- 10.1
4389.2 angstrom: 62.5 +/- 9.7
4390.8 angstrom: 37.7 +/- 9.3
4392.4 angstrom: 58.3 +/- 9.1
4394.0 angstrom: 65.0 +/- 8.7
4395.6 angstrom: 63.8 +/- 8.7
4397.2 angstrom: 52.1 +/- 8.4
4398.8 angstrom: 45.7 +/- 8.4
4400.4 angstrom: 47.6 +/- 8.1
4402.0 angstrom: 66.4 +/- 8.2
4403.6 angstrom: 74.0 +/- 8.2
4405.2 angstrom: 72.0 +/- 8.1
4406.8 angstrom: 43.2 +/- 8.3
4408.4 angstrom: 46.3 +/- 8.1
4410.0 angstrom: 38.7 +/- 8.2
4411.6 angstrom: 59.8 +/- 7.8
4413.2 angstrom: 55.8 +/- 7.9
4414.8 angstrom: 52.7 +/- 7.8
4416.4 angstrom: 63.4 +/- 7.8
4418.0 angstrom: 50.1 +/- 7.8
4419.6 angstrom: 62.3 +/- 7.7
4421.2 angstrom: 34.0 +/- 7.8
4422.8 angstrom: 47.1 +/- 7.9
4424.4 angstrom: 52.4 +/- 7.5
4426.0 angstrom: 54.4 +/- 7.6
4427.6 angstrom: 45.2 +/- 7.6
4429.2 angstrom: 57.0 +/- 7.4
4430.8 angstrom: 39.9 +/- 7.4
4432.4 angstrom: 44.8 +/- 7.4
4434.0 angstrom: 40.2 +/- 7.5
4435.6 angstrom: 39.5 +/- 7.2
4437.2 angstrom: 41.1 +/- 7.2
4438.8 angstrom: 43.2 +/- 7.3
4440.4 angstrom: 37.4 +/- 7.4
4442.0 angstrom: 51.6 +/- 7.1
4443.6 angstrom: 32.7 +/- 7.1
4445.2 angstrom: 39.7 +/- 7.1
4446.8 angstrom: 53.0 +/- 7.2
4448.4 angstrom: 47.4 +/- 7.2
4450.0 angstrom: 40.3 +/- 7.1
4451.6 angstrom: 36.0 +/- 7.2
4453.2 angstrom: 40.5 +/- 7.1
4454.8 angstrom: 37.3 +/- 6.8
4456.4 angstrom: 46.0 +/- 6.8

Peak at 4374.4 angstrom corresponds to C IV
